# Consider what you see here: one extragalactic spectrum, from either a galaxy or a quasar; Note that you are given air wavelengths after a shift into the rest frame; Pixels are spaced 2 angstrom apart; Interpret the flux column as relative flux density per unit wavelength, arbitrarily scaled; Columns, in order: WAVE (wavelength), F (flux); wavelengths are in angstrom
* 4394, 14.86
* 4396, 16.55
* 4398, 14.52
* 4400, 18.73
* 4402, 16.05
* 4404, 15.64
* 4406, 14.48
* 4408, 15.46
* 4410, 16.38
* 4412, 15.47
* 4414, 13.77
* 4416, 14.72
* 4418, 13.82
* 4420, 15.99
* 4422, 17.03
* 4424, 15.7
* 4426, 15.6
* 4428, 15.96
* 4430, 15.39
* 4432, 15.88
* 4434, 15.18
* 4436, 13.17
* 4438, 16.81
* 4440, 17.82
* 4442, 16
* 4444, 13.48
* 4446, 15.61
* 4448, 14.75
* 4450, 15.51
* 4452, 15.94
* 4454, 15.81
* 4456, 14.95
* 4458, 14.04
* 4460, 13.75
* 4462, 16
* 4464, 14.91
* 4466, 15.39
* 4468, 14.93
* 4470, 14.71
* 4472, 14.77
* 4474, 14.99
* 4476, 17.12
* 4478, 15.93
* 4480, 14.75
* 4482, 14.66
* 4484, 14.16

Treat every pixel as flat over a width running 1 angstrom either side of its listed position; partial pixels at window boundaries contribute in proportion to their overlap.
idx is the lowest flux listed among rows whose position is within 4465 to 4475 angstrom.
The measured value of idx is 14.71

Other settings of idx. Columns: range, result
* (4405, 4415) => 13.77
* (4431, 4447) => 13.17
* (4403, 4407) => 14.48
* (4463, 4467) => 14.91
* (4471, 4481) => 14.75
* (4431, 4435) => 15.18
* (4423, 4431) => 15.39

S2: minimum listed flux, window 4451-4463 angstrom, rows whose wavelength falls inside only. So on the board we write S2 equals 13.75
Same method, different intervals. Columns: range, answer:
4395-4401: 14.52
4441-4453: 13.48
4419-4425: 15.7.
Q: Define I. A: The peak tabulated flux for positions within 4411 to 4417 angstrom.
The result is 15.47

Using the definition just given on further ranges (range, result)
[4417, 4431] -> 17.03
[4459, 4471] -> 16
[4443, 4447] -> 15.61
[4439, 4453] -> 17.82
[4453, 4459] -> 15.81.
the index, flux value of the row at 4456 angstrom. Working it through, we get 14.95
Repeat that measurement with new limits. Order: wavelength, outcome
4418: 13.82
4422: 17.03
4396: 16.55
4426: 15.6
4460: 13.75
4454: 15.81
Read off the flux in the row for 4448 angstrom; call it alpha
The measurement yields 14.75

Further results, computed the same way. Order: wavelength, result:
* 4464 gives 14.91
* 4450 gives 15.51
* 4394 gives 14.86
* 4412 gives 15.47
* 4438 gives 16.81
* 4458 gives 14.04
